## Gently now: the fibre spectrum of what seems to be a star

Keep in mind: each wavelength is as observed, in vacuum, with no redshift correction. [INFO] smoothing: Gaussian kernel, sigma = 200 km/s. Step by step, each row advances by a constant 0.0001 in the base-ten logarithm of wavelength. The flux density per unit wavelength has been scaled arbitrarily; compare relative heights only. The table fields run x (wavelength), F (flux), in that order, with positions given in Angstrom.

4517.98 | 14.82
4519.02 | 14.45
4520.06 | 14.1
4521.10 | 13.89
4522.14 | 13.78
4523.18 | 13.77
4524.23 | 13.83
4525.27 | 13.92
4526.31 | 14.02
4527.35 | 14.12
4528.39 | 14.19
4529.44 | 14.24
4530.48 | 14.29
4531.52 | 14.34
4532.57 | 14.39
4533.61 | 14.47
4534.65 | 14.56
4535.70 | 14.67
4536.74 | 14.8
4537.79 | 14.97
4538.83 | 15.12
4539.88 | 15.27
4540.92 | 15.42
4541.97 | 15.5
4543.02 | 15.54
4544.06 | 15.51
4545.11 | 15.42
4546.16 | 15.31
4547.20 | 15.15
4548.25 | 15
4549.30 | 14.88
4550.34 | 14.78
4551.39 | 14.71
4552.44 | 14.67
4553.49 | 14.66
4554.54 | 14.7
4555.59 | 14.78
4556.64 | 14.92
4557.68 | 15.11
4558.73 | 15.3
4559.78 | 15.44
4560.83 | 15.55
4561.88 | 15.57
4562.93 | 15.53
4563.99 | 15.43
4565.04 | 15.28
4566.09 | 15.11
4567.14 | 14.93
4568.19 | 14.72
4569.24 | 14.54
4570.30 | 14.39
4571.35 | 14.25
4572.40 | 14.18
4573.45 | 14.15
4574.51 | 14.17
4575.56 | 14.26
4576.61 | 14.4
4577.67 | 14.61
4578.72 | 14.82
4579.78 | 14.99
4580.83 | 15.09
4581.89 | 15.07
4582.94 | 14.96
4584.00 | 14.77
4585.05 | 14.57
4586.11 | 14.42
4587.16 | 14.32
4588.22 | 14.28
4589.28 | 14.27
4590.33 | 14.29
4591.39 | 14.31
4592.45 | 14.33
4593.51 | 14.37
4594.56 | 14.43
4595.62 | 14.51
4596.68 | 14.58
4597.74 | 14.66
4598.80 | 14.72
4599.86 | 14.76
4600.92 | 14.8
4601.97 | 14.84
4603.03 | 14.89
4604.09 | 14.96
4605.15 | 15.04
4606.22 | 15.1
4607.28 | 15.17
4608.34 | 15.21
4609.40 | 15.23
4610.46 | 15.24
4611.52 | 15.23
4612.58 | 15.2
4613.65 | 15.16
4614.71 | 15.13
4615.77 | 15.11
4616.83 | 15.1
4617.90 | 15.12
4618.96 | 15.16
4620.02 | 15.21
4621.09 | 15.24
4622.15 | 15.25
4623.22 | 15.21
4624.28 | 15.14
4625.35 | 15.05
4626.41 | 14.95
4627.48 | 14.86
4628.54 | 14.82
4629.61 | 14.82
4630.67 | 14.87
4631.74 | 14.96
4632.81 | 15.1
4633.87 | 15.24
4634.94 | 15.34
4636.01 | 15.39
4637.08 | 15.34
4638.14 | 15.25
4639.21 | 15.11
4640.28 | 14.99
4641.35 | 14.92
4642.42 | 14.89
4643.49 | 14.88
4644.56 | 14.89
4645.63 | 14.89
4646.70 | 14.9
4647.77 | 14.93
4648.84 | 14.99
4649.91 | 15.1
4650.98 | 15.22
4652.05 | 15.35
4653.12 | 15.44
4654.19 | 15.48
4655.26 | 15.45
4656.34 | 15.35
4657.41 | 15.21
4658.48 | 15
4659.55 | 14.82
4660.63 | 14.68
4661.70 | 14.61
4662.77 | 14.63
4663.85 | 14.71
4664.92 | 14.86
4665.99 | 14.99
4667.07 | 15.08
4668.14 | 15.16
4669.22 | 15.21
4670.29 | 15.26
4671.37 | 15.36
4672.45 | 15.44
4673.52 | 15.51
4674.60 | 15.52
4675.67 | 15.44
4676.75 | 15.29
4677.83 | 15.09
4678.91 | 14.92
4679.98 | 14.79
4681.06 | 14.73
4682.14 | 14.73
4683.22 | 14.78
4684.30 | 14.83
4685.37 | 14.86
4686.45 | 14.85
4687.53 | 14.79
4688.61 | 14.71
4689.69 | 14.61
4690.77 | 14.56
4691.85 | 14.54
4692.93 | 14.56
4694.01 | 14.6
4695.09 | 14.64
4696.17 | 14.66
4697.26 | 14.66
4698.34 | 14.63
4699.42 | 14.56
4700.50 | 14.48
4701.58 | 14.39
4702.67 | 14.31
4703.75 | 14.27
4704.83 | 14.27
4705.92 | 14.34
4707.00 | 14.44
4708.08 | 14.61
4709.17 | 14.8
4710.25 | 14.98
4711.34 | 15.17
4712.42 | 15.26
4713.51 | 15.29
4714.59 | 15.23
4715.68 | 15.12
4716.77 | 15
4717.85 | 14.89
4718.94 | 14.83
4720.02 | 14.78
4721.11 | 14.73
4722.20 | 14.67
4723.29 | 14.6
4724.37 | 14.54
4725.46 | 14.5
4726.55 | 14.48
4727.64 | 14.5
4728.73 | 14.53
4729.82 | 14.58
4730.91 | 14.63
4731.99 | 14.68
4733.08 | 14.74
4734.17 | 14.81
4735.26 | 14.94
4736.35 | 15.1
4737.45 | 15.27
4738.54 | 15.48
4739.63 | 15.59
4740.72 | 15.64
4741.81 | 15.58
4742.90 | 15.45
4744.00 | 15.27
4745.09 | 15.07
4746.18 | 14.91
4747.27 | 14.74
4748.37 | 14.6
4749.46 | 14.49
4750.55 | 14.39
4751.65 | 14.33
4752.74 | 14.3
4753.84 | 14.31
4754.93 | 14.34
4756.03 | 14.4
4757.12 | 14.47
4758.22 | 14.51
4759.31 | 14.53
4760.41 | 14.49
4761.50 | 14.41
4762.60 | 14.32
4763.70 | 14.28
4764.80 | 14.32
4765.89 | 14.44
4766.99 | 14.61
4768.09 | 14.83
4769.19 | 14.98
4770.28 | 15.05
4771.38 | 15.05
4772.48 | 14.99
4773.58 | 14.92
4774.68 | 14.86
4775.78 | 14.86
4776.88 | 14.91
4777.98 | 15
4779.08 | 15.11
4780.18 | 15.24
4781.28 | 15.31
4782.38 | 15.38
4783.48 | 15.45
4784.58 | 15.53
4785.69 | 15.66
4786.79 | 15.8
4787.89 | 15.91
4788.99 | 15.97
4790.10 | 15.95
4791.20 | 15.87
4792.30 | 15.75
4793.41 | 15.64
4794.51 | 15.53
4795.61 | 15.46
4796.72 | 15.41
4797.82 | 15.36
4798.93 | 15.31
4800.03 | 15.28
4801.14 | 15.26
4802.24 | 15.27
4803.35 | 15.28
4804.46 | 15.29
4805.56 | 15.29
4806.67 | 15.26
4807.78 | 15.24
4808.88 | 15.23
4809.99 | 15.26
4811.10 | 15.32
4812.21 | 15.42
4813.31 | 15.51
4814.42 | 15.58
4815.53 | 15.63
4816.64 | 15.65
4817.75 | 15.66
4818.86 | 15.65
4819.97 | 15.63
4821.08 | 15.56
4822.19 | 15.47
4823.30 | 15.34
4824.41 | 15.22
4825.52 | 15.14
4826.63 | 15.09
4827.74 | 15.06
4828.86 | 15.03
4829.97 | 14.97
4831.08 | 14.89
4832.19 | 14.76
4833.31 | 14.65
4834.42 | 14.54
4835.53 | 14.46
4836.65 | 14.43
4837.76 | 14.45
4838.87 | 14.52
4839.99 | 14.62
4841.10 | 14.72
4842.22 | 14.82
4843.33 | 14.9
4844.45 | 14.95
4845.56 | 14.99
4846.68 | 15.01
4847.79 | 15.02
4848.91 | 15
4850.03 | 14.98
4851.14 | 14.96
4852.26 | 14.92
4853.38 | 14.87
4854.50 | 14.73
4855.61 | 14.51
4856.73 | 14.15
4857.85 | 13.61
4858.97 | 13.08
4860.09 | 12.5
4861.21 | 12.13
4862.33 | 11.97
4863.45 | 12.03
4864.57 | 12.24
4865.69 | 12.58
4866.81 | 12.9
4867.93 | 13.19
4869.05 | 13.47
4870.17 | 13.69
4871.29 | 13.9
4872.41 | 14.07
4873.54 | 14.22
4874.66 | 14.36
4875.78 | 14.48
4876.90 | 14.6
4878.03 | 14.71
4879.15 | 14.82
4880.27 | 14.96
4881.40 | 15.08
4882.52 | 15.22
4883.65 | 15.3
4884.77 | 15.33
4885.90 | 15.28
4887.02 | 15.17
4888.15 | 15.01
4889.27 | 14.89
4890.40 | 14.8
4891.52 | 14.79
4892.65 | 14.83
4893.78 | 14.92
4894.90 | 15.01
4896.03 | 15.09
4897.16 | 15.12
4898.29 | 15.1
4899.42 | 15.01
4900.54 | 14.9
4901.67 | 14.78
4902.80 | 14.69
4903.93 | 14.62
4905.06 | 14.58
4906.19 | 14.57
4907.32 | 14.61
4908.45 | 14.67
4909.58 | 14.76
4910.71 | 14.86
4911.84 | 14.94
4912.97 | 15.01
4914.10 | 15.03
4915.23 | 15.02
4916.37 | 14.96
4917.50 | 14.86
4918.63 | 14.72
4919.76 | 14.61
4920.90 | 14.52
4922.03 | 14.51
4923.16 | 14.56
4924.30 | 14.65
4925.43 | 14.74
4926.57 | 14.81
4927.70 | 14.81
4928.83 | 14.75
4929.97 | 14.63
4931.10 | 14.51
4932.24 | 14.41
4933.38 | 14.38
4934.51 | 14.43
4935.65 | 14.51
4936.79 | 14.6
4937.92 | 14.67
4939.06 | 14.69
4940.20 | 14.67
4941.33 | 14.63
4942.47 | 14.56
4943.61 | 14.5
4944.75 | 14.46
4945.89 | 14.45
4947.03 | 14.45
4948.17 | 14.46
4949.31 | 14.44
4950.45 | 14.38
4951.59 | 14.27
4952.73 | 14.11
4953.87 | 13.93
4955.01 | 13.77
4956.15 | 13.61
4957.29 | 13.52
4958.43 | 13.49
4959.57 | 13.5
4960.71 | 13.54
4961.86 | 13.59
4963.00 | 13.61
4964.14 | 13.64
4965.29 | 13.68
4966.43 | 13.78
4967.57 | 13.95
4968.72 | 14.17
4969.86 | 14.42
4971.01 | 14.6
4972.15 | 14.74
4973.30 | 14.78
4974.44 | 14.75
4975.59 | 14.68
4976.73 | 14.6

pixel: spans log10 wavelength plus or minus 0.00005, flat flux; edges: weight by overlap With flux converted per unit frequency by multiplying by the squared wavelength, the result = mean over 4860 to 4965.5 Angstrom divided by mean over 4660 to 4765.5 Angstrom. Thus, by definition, 1.06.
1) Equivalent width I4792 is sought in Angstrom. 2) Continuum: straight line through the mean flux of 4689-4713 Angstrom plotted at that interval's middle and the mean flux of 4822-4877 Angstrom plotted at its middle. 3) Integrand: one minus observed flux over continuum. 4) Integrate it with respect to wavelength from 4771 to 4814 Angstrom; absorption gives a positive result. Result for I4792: -2.9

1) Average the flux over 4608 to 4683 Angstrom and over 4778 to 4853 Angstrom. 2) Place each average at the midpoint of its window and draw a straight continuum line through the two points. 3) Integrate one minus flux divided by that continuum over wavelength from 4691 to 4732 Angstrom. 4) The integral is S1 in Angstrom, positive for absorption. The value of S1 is 1.3 Angstrom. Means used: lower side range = 15.1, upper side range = 15.2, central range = 14.7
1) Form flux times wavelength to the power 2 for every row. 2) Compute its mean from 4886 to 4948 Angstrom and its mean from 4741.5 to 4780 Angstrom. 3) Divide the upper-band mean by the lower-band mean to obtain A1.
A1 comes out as 1.07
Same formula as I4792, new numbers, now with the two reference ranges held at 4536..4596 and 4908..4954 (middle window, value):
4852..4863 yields 0.8 Angstrom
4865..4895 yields 0.3 Angstrom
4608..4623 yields -0.4 Angstrom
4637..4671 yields -0.6 Angstrom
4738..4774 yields -0.1 Angstrom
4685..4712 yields 0.3 Angstrom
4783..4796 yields -0.9 Angstrom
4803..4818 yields -0.7 Angstrom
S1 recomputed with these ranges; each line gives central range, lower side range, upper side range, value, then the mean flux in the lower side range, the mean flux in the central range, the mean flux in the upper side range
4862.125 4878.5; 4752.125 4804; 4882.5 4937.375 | 1.5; 15.1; 13.5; 14.8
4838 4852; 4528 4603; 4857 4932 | -0.4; 14.8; 14.9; 14.4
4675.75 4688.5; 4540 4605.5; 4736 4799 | 0.0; 14.8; 14.9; 15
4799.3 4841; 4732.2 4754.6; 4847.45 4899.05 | -1.7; 14.9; 15.2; 14.3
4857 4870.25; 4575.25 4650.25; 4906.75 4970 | 1.6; 14.9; 12.8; 14.4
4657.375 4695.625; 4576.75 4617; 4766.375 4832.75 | 0.2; 14.8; 14.9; 15.3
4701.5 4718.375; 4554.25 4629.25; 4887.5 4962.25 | 0.0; 14.9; 14.8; 14.6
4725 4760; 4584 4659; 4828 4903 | -0.2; 15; 14.8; 14.4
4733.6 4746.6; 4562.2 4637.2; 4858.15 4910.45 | -0.6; 14.9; 15.3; 14.3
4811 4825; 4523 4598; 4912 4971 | -1.0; 14.7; 15.5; 14.4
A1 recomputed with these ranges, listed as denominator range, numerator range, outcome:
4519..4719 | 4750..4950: 1.10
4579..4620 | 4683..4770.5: 1.05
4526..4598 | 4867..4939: 1.15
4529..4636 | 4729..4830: 1.10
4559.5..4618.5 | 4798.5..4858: 1.12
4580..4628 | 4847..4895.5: 1.07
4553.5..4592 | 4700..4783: 1.08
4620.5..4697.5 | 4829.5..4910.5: 1.05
